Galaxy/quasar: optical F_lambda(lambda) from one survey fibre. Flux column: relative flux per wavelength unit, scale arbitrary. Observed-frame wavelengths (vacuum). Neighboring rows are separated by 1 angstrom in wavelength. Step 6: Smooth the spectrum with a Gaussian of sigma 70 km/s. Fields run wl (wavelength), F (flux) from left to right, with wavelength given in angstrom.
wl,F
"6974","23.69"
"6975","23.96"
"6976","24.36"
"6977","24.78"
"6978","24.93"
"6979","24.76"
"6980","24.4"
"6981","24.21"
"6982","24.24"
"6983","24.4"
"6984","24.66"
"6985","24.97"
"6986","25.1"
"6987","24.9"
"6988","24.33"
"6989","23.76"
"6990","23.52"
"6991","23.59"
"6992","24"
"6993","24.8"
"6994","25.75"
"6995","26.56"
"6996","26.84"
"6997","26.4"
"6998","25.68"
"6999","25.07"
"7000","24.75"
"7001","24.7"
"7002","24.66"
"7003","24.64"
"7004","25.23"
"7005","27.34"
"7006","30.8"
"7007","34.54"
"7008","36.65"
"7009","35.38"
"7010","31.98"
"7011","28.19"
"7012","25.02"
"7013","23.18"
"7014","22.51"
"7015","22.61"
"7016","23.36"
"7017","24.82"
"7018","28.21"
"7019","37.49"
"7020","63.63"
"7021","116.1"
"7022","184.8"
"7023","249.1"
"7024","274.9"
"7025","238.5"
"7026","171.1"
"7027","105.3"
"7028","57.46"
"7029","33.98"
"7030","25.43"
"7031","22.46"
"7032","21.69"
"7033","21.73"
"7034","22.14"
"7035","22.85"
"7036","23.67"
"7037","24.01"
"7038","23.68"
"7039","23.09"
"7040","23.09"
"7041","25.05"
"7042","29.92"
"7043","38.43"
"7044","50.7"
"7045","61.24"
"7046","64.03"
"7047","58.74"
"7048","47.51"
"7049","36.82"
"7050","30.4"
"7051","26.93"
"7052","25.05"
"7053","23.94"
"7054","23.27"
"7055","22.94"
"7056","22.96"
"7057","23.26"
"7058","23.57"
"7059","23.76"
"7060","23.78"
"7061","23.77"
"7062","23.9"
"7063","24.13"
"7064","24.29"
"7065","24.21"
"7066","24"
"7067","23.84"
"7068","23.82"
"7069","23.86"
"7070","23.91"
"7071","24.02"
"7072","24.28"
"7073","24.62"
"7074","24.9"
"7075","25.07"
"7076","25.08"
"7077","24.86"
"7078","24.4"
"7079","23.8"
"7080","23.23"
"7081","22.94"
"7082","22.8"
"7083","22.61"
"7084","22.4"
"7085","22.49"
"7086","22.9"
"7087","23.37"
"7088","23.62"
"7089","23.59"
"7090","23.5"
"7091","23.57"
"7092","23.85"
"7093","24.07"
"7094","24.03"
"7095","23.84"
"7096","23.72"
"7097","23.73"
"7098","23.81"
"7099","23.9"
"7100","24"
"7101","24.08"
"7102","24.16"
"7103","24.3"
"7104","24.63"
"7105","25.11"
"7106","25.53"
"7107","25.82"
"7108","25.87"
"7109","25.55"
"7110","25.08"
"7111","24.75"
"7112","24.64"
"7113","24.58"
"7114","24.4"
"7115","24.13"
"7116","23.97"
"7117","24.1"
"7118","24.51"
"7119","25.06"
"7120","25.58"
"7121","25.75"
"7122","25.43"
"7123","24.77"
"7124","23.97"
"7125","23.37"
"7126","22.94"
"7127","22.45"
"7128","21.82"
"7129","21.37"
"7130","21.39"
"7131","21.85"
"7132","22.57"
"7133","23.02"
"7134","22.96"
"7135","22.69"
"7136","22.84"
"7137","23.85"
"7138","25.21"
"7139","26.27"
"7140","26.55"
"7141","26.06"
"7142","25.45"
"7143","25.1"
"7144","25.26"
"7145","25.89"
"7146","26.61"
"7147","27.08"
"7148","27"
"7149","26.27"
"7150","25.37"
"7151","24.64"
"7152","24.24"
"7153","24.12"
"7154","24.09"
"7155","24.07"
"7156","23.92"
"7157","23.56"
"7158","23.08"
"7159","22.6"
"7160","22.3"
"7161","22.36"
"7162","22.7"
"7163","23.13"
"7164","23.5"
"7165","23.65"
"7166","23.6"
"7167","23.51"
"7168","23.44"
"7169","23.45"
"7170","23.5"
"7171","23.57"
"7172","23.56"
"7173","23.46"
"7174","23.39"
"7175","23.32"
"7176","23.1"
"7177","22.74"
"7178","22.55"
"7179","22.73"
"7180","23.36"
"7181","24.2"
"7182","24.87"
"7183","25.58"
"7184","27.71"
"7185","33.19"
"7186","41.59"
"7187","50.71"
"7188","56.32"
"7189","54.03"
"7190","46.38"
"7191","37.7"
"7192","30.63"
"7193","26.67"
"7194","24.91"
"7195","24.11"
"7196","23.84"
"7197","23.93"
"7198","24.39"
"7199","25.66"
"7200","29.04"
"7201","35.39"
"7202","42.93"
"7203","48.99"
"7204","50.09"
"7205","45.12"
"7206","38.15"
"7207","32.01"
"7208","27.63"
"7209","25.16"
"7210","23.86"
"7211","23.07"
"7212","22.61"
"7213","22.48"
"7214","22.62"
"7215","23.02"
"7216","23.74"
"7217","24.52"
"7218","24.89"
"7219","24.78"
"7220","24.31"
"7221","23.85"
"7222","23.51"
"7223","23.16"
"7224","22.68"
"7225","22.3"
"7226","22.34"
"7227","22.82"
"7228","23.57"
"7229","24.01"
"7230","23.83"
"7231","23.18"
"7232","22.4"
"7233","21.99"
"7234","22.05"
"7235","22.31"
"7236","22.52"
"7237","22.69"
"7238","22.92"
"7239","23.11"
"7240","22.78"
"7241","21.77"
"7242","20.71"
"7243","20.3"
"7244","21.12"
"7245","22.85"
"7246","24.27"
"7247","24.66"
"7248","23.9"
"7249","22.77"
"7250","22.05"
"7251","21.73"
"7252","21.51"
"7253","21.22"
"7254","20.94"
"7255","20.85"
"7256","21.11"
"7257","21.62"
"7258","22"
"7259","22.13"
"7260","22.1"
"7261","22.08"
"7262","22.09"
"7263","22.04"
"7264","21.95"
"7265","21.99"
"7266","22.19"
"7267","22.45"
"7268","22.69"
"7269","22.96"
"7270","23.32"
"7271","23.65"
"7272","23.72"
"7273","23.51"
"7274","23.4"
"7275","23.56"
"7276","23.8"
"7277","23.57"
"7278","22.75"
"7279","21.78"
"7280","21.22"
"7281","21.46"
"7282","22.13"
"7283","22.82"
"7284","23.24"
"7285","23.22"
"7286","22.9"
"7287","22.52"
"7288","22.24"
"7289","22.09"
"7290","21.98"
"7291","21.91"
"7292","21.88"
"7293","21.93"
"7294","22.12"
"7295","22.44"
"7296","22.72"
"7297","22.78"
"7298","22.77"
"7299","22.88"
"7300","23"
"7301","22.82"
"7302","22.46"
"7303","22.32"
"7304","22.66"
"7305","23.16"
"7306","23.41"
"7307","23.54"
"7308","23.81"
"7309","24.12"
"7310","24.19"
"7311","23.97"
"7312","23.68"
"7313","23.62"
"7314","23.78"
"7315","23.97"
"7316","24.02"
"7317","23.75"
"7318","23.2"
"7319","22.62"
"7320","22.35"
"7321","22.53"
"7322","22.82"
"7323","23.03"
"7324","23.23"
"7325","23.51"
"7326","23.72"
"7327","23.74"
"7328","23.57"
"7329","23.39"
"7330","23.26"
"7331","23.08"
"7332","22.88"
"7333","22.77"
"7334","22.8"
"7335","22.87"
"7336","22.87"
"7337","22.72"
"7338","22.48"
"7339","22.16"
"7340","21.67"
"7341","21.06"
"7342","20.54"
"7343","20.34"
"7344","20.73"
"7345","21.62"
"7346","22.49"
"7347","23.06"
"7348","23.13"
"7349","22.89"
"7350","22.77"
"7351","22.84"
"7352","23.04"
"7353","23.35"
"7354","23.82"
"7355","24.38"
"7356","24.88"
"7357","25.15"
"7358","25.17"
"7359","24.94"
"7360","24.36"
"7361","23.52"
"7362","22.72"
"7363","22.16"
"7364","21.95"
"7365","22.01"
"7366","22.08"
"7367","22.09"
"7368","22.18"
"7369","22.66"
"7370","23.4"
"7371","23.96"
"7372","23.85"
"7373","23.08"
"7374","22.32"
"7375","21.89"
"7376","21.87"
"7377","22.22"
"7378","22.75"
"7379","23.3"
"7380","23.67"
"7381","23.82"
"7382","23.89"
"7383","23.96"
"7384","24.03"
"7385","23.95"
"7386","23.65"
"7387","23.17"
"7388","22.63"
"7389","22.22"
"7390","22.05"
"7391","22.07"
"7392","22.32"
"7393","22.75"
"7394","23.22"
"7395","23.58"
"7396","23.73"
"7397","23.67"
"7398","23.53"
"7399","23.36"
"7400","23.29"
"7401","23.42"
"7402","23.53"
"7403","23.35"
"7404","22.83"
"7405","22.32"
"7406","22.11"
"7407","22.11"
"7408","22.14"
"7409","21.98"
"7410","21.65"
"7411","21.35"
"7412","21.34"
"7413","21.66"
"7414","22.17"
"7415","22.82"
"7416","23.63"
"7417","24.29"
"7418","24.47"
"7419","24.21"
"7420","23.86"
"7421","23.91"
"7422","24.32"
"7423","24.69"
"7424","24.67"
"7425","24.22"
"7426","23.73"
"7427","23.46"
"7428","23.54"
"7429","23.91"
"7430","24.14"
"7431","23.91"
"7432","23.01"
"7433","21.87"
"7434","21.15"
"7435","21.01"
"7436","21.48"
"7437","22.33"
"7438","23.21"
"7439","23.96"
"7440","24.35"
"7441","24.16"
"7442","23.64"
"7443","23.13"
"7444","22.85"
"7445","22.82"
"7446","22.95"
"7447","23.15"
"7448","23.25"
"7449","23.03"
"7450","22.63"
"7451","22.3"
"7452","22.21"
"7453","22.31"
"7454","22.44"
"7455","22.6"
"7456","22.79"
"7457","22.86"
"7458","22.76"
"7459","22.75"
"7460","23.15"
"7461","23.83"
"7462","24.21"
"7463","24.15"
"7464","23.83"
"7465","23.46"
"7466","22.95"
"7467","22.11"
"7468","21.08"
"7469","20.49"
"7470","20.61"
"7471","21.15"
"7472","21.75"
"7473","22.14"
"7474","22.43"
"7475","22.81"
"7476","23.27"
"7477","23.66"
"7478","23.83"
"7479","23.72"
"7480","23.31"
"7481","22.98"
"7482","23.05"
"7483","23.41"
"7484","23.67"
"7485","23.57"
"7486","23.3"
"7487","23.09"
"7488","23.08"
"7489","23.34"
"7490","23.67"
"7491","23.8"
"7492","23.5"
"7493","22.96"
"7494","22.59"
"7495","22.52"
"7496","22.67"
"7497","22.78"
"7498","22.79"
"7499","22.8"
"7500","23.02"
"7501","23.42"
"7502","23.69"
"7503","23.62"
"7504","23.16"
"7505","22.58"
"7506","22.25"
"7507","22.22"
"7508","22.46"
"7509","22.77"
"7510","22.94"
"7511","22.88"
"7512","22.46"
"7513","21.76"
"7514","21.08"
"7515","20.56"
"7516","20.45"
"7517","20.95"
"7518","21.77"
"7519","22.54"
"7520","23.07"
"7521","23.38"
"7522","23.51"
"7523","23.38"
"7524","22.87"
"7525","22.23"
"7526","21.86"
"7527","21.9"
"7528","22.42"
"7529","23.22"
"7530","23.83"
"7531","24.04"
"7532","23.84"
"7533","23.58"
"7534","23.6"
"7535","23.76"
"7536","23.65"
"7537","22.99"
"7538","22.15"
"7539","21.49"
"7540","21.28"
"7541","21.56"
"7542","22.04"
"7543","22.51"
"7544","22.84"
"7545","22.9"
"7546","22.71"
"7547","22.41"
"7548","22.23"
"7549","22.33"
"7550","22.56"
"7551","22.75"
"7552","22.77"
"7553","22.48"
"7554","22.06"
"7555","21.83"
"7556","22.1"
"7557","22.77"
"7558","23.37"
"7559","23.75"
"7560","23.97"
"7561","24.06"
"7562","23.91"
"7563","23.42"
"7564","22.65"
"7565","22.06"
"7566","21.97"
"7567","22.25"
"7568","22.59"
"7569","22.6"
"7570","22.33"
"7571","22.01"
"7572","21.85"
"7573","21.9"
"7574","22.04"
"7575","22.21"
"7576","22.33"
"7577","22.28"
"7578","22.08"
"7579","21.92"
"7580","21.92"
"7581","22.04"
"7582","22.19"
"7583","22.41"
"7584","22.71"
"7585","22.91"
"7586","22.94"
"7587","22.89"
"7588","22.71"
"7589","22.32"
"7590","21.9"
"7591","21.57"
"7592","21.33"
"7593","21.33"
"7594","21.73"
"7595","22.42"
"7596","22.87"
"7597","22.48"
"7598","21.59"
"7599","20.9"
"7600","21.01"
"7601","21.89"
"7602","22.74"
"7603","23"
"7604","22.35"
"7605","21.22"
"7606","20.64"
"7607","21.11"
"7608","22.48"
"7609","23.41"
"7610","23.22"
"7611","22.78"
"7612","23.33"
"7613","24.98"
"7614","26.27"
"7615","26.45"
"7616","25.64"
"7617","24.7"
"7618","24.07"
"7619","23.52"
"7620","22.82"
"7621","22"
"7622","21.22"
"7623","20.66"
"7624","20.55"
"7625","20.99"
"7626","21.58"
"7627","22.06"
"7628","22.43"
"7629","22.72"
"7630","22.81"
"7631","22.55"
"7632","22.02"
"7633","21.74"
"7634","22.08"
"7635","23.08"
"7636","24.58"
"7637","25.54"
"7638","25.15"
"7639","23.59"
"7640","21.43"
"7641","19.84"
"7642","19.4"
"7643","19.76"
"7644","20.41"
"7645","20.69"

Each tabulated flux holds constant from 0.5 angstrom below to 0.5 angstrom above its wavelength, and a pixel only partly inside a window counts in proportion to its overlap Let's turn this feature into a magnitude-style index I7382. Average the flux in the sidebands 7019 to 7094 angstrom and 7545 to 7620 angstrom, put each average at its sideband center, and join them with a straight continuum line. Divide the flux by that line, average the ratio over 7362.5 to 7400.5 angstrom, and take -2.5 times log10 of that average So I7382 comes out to 0.309 mag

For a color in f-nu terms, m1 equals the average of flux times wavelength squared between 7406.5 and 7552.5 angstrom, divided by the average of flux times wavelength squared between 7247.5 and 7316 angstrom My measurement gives 1.1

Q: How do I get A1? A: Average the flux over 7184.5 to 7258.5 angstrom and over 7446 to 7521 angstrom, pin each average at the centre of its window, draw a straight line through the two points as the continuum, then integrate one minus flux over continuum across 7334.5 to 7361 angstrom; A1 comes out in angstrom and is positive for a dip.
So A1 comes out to 2.25 angstrom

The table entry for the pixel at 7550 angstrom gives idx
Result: 22.56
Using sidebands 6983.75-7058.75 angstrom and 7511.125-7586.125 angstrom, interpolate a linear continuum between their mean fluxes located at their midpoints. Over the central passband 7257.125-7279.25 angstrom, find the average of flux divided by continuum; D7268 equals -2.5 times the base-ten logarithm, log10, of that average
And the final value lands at 0.45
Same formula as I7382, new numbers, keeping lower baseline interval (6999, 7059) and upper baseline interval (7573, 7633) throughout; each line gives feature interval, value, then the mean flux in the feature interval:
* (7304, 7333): 0.462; 23.4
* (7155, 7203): 0.441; 28.1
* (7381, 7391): 0.368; 23.2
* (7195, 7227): 0.415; 27.9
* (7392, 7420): 0.352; 22.9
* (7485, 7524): 0.190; 22.7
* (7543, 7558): 0.110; 22.5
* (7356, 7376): 0.404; 23.1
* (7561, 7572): 0.072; 22.6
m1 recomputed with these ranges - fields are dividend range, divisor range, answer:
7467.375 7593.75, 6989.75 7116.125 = 0.71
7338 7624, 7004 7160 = 0.75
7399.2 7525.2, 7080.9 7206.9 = 0.95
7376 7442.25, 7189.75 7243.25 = 0.91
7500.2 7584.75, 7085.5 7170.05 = 1.05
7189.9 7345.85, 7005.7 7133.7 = 0.71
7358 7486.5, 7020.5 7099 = 0.61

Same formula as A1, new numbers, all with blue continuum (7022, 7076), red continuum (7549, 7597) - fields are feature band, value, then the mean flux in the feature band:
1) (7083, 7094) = 5.31 angstrom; 23.3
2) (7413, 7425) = 2.35 angstrom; 23.8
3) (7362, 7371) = 2.71 angstrom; 22.4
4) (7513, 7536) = 1.92 angstrom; 22.6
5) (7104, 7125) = 9.09 angstrom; 24.9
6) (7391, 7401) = 2.44 angstrom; 23.2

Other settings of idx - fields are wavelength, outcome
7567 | 22.25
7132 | 22.57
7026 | 171.1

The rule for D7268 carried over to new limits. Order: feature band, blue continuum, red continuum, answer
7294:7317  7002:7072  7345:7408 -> 0.19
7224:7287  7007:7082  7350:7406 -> 0.34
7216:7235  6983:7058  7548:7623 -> 0.49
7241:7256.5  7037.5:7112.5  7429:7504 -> 0.14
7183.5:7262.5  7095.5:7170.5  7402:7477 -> -0.13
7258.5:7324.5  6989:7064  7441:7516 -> 0.36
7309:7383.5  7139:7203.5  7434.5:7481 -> 0.08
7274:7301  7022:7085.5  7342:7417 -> 0.26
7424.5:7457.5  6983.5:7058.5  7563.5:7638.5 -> 0.24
